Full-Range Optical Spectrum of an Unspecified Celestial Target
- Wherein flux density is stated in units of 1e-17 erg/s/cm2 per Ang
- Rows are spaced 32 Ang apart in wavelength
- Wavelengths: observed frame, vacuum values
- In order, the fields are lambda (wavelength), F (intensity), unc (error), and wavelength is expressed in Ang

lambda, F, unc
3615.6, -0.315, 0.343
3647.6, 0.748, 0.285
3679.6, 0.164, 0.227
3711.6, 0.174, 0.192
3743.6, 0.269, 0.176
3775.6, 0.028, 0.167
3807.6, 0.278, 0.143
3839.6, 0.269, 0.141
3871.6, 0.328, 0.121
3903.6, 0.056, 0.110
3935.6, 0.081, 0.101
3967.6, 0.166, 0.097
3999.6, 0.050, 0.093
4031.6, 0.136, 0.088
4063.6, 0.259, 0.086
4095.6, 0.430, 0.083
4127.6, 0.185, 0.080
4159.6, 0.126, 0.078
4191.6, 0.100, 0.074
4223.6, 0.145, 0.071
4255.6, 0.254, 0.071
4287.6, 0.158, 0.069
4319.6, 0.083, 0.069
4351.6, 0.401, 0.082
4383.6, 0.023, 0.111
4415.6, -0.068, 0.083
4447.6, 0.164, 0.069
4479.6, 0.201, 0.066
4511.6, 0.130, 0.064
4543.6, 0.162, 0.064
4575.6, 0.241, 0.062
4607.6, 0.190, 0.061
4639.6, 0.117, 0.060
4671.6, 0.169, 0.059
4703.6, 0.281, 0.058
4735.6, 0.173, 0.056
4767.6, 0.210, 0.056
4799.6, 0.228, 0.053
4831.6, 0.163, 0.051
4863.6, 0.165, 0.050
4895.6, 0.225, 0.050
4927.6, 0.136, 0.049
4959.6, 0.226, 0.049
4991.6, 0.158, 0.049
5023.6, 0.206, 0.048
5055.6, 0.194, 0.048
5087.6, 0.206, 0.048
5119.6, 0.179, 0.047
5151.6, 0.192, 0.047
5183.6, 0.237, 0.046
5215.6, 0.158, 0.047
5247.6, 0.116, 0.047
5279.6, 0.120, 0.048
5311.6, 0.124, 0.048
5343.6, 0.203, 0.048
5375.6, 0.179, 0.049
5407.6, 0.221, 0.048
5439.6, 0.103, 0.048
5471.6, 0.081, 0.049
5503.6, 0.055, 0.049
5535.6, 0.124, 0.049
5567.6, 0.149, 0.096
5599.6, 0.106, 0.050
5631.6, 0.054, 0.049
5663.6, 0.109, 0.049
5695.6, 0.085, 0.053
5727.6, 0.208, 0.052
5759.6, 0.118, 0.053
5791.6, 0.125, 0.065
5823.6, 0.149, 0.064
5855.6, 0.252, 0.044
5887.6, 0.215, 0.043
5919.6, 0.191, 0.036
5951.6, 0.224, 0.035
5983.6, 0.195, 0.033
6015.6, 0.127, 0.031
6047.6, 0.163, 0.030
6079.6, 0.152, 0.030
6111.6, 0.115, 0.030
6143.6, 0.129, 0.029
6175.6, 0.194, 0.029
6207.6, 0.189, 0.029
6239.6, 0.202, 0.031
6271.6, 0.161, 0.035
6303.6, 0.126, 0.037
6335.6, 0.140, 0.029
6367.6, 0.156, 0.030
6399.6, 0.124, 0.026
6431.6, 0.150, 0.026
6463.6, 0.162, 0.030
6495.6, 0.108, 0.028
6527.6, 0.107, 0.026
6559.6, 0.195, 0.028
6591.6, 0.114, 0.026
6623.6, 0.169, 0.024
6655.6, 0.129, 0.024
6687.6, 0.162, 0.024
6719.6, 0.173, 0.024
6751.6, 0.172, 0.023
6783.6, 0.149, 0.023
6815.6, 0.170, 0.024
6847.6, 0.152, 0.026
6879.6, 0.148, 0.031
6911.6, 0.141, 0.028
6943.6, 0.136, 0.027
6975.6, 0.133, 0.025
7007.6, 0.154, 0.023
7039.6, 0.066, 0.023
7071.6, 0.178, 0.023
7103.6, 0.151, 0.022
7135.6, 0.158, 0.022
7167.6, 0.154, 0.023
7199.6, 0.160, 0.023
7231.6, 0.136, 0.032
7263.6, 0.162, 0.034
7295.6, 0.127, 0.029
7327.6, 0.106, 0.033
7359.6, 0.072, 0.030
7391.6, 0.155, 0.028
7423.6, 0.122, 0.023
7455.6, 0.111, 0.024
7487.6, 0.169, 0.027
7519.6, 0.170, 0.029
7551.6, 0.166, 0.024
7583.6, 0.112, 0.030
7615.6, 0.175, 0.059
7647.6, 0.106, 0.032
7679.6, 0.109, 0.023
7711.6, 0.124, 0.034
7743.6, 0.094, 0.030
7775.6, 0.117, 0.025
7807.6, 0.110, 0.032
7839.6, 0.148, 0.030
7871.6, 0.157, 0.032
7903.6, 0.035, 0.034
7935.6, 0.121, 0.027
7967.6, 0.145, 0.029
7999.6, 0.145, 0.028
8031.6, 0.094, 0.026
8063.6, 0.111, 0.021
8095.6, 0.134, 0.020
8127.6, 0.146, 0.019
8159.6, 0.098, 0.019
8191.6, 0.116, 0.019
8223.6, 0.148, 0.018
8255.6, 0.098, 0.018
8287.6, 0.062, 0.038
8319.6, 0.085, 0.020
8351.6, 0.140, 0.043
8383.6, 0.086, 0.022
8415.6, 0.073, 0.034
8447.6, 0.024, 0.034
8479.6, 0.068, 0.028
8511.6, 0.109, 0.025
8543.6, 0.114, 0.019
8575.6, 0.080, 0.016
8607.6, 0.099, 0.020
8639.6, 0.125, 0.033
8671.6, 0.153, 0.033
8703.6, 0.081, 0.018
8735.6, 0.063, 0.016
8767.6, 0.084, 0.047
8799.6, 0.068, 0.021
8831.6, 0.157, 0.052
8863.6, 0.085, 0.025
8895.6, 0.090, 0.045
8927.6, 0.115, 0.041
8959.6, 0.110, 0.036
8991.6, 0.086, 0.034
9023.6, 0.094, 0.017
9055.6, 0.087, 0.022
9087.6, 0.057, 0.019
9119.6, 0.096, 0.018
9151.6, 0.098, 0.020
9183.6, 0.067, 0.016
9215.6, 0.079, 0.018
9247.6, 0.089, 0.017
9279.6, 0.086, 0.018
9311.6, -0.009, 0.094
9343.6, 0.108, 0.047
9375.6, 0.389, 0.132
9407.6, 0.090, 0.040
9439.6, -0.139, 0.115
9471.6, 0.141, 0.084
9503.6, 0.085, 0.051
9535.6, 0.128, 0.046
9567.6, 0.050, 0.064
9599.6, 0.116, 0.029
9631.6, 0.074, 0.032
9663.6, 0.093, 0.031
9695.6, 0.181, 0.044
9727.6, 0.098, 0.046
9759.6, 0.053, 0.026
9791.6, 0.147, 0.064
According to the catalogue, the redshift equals 1.51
